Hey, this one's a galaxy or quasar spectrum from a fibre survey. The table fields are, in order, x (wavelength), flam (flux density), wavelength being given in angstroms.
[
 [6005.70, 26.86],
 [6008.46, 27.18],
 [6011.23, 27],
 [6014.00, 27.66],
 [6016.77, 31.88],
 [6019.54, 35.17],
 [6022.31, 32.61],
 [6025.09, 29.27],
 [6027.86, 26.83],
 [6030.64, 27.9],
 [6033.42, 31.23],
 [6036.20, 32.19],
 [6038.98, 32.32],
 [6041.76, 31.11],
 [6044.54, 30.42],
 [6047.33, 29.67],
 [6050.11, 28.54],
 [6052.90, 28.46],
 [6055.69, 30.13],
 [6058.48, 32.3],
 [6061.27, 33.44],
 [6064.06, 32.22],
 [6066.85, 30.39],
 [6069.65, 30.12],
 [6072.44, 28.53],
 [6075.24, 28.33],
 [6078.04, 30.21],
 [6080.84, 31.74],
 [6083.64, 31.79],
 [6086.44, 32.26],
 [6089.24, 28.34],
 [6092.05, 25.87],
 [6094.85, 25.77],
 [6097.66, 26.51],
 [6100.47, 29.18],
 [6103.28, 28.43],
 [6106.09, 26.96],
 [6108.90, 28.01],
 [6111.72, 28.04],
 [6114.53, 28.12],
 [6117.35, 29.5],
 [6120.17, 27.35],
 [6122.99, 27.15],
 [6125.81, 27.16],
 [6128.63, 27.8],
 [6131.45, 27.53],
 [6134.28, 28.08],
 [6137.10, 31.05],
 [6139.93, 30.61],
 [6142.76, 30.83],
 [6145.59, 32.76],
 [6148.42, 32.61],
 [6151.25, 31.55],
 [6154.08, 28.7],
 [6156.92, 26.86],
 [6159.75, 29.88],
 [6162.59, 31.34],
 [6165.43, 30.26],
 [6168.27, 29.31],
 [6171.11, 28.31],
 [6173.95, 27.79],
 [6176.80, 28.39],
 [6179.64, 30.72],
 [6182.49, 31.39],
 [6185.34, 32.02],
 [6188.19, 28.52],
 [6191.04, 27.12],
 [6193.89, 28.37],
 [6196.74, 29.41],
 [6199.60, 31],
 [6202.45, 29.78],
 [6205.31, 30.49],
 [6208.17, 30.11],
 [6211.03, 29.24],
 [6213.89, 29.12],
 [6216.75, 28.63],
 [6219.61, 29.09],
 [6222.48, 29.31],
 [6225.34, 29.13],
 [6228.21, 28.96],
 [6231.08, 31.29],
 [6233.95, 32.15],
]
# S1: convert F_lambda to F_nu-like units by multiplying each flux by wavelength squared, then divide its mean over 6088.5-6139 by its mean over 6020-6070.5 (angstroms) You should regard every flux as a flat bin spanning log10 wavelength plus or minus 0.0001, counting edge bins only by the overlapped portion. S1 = 0.9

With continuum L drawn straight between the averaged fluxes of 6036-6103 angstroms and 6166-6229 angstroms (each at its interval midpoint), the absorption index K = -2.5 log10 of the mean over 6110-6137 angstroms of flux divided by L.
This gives 0.064 mag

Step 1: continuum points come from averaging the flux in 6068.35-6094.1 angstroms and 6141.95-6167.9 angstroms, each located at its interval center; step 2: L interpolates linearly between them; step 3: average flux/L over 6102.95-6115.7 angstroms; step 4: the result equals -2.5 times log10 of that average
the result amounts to 0.08 mag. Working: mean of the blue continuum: 29.6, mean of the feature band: 27.9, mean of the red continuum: 30.5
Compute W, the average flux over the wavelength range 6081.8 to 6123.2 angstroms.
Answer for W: 28.3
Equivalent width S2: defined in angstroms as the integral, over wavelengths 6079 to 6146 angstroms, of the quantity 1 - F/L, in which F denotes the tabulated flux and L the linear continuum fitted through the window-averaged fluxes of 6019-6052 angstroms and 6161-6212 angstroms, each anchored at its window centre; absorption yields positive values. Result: 2.91 angstroms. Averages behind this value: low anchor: 30.5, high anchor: 29.6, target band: 28.7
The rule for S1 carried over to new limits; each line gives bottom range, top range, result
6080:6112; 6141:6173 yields 1.08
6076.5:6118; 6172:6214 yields 1.06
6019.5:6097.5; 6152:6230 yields 1.02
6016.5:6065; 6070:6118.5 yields 0.95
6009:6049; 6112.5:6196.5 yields 1.01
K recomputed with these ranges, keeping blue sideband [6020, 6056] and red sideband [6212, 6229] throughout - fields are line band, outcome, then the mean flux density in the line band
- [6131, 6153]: -0.04 mag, 30.7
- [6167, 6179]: 0.03 mag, 28.6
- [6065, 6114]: 0.04 mag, 28.9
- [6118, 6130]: 0.08 mag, 27.5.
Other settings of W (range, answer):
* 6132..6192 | 29.9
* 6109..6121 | 28.3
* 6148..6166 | 30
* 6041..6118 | 29.4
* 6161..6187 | 29.9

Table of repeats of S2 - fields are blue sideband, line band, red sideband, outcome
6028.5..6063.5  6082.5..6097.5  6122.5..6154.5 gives 0.81 angstroms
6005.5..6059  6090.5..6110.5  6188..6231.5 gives 1.65 angstroms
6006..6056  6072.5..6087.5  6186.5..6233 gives -0.43 angstroms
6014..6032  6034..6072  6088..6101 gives -2.46 angstroms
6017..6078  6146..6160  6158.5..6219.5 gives -0.14 angstroms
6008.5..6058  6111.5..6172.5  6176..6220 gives 0.91 angstroms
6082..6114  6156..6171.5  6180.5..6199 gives -0.14 angstroms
